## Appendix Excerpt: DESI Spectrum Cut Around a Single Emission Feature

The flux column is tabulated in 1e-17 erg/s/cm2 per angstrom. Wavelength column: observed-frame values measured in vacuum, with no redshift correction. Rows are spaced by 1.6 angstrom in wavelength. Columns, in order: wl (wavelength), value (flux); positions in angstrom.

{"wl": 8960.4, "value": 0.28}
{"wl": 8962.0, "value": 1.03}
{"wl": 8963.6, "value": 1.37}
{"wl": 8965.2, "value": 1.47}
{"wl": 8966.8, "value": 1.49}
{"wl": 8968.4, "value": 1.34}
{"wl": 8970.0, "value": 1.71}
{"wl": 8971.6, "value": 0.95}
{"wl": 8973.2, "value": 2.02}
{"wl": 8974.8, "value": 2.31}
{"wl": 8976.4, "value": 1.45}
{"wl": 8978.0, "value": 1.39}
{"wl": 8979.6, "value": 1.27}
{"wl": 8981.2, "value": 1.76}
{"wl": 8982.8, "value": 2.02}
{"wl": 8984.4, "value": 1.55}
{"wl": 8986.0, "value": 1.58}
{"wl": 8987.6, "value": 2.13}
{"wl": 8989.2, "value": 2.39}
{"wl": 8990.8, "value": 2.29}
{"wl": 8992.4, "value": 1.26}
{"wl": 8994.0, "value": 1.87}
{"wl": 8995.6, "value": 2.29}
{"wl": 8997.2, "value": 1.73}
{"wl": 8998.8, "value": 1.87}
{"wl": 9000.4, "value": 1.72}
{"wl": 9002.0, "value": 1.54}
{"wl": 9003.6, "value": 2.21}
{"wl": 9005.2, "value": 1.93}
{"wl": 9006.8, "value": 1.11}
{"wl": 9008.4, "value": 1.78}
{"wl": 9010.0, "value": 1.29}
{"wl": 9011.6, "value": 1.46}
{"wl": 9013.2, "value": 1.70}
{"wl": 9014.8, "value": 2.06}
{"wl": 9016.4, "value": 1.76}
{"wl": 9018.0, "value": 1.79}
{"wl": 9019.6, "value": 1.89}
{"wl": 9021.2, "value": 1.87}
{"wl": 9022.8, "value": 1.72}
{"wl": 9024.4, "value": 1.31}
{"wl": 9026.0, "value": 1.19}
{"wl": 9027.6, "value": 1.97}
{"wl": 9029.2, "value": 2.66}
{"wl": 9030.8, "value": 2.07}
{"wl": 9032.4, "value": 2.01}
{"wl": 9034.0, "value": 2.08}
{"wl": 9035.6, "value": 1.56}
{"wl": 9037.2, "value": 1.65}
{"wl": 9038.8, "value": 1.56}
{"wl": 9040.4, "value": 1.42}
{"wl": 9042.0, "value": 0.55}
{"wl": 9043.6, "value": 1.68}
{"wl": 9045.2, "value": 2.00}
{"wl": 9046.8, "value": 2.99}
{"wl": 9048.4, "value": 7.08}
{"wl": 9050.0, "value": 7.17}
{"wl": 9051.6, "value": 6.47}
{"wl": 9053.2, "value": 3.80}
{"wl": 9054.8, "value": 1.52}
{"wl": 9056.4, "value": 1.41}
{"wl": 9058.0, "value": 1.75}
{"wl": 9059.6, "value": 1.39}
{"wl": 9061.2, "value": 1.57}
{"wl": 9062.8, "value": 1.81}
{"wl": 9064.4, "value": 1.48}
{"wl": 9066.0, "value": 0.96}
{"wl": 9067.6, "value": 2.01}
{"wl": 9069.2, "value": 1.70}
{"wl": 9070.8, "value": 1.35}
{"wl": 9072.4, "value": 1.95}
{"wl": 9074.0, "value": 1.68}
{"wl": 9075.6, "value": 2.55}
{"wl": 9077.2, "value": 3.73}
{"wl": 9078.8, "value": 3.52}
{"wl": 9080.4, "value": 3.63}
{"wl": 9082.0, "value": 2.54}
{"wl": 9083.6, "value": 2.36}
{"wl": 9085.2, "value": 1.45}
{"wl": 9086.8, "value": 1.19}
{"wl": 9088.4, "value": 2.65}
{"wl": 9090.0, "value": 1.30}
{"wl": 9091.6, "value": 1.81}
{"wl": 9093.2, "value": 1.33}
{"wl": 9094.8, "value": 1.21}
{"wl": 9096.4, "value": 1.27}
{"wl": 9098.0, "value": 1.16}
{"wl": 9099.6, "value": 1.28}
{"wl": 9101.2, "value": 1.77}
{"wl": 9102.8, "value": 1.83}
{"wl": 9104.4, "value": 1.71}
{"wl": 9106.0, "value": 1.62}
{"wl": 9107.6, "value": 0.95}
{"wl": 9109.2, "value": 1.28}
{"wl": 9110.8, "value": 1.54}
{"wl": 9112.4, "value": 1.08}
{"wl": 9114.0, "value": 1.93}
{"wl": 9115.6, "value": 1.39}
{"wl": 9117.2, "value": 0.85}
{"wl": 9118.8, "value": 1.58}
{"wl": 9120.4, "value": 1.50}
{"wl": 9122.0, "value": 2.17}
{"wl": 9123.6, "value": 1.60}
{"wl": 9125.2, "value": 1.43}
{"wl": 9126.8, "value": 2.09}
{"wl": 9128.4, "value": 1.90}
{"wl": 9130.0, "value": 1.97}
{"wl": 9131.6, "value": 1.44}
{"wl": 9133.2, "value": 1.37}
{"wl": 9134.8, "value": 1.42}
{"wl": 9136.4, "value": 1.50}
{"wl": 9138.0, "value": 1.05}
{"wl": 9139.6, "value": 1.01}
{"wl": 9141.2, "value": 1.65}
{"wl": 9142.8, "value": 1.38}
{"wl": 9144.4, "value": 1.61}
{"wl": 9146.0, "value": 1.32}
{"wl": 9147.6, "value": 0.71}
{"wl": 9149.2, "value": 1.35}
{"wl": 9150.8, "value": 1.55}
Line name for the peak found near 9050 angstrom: H-alpha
